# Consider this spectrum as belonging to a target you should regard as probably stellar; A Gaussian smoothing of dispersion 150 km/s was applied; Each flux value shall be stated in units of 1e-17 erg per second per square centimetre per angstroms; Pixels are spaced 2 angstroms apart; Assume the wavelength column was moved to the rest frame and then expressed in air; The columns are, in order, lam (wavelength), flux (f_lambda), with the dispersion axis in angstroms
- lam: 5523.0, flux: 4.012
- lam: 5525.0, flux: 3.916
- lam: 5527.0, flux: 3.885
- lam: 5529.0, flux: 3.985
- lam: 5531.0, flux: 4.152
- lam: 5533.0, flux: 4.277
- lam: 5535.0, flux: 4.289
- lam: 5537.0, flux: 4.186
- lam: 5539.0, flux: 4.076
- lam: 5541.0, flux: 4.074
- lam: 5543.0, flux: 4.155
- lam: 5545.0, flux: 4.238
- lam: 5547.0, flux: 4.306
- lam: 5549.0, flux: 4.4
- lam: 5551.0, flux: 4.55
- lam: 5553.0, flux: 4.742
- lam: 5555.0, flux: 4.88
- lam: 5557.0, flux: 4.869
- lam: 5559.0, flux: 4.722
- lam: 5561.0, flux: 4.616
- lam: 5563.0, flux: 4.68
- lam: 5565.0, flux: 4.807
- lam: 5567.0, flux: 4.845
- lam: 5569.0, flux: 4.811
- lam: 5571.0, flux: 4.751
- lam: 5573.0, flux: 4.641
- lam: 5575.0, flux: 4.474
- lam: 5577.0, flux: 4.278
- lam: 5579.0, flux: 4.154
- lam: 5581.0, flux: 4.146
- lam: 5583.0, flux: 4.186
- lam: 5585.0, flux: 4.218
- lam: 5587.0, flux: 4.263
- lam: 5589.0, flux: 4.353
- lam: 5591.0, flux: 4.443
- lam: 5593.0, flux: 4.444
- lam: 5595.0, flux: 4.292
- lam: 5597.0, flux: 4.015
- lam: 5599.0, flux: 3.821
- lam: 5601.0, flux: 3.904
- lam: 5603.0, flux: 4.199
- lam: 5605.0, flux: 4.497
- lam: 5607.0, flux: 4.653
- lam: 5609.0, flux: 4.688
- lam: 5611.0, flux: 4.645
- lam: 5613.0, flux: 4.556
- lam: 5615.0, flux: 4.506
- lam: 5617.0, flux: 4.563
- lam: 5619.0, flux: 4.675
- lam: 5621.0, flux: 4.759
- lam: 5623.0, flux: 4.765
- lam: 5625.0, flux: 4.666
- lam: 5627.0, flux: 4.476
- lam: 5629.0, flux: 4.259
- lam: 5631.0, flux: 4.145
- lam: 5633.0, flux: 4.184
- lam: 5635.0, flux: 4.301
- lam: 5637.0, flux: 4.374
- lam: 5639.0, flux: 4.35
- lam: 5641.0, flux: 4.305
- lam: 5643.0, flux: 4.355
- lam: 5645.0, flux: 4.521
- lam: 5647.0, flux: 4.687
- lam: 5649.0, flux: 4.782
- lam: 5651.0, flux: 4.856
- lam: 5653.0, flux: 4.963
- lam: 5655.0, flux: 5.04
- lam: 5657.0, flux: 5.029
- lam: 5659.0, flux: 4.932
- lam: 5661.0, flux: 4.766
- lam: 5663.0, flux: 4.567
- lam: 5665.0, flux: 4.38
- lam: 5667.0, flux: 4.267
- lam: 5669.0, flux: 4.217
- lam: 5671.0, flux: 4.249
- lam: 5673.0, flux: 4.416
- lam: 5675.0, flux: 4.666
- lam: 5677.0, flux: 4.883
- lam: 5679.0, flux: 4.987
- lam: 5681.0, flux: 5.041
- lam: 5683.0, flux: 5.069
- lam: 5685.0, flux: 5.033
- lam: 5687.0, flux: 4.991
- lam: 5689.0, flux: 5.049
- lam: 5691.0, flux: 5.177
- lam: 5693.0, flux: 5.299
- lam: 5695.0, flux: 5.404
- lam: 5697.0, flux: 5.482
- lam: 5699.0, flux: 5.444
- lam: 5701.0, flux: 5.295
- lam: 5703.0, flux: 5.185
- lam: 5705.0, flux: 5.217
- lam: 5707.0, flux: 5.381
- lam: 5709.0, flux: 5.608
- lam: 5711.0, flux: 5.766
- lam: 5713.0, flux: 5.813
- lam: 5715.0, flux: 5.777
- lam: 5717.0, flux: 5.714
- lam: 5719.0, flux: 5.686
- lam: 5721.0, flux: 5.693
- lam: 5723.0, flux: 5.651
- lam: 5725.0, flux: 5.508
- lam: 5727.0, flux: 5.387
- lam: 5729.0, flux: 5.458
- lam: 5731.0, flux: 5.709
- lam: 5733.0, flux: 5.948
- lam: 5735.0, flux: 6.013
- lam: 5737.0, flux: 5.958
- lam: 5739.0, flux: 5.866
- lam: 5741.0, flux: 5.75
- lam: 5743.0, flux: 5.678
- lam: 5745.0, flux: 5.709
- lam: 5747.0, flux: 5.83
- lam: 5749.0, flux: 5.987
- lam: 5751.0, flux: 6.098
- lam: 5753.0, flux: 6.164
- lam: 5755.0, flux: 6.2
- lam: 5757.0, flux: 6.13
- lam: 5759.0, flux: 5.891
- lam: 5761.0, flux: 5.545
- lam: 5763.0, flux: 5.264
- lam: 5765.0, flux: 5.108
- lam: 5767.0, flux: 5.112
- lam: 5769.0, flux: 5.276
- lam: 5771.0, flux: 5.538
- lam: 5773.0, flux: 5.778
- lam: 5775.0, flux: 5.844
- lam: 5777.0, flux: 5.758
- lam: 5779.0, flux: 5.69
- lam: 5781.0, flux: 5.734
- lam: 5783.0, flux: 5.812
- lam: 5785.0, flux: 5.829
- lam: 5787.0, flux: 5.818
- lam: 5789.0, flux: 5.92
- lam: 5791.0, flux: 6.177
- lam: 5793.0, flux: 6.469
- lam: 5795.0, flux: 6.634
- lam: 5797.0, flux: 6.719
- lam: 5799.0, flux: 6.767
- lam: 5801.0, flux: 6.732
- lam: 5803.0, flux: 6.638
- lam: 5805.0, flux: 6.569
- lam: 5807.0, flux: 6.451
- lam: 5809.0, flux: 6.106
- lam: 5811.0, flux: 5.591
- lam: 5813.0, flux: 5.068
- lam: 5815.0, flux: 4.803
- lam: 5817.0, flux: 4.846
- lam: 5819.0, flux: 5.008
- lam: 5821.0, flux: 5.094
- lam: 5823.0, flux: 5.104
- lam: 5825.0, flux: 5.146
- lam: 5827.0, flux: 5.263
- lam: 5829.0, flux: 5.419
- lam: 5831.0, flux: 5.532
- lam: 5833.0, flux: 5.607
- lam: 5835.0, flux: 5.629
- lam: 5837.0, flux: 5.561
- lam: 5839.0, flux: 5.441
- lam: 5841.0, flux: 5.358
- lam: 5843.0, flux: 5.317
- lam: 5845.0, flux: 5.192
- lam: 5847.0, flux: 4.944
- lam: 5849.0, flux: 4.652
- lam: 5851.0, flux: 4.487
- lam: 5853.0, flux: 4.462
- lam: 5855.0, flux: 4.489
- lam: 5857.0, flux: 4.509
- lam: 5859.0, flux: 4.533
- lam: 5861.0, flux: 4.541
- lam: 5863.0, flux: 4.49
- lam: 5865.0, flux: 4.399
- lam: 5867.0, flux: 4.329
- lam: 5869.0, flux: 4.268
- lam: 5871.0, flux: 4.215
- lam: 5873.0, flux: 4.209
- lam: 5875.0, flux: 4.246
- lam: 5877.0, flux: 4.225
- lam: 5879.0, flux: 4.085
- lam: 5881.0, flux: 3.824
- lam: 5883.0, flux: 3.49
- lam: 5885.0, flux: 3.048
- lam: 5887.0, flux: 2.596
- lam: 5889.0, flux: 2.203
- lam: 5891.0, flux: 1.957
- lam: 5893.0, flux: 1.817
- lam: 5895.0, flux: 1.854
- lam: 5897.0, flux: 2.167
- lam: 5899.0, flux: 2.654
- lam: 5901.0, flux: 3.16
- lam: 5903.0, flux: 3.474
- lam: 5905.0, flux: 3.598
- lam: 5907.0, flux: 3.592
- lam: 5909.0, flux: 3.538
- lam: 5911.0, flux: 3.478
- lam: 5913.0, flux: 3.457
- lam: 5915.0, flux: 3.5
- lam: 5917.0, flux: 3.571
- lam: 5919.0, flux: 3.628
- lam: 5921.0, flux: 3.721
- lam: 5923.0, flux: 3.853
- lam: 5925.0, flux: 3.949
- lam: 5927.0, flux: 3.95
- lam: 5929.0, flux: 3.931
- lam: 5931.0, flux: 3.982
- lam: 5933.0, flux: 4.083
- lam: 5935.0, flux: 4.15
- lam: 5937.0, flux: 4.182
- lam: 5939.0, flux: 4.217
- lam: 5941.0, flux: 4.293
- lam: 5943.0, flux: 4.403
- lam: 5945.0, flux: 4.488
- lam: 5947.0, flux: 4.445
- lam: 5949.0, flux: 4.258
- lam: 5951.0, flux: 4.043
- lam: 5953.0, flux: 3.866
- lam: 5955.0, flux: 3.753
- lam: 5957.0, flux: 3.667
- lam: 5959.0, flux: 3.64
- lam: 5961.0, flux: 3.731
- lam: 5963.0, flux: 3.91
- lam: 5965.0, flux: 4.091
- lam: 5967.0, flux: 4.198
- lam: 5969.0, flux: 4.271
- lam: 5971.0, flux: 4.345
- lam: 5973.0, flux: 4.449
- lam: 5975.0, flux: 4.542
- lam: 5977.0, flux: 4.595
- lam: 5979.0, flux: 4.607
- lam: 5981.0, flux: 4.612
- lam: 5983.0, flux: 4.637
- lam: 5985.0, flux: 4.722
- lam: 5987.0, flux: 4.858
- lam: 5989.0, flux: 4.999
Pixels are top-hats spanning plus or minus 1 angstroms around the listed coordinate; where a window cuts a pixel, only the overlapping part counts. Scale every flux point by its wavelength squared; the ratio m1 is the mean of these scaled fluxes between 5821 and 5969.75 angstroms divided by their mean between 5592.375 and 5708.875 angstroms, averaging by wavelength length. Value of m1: 0.94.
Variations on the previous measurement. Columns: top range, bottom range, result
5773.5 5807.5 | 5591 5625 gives 1.49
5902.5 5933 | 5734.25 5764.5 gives 0.67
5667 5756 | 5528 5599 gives 1.30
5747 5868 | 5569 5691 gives 1.29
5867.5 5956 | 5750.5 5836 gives 0.66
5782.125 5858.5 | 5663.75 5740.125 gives 1.09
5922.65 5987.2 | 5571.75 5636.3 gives 1.08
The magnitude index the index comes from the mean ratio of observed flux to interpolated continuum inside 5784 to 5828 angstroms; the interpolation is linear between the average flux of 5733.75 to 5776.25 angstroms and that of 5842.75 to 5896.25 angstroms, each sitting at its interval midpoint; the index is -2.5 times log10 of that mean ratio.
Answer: -0.18 mag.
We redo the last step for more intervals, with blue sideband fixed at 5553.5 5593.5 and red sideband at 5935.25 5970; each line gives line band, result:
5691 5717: -0.242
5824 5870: -0.172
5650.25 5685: -0.074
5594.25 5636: 0.018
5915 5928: 0.101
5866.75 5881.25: -0.001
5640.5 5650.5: -0.026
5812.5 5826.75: -0.183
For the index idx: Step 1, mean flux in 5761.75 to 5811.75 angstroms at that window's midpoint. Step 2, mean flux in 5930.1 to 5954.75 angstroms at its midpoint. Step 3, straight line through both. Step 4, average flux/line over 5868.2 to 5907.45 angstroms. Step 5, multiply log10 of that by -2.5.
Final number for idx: 0.44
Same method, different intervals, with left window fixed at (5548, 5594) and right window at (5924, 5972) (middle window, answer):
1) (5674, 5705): -0.17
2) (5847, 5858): -0.09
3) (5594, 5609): 0.07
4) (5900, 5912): 0.19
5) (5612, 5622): -0.03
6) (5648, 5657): -0.11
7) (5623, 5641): 0.02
